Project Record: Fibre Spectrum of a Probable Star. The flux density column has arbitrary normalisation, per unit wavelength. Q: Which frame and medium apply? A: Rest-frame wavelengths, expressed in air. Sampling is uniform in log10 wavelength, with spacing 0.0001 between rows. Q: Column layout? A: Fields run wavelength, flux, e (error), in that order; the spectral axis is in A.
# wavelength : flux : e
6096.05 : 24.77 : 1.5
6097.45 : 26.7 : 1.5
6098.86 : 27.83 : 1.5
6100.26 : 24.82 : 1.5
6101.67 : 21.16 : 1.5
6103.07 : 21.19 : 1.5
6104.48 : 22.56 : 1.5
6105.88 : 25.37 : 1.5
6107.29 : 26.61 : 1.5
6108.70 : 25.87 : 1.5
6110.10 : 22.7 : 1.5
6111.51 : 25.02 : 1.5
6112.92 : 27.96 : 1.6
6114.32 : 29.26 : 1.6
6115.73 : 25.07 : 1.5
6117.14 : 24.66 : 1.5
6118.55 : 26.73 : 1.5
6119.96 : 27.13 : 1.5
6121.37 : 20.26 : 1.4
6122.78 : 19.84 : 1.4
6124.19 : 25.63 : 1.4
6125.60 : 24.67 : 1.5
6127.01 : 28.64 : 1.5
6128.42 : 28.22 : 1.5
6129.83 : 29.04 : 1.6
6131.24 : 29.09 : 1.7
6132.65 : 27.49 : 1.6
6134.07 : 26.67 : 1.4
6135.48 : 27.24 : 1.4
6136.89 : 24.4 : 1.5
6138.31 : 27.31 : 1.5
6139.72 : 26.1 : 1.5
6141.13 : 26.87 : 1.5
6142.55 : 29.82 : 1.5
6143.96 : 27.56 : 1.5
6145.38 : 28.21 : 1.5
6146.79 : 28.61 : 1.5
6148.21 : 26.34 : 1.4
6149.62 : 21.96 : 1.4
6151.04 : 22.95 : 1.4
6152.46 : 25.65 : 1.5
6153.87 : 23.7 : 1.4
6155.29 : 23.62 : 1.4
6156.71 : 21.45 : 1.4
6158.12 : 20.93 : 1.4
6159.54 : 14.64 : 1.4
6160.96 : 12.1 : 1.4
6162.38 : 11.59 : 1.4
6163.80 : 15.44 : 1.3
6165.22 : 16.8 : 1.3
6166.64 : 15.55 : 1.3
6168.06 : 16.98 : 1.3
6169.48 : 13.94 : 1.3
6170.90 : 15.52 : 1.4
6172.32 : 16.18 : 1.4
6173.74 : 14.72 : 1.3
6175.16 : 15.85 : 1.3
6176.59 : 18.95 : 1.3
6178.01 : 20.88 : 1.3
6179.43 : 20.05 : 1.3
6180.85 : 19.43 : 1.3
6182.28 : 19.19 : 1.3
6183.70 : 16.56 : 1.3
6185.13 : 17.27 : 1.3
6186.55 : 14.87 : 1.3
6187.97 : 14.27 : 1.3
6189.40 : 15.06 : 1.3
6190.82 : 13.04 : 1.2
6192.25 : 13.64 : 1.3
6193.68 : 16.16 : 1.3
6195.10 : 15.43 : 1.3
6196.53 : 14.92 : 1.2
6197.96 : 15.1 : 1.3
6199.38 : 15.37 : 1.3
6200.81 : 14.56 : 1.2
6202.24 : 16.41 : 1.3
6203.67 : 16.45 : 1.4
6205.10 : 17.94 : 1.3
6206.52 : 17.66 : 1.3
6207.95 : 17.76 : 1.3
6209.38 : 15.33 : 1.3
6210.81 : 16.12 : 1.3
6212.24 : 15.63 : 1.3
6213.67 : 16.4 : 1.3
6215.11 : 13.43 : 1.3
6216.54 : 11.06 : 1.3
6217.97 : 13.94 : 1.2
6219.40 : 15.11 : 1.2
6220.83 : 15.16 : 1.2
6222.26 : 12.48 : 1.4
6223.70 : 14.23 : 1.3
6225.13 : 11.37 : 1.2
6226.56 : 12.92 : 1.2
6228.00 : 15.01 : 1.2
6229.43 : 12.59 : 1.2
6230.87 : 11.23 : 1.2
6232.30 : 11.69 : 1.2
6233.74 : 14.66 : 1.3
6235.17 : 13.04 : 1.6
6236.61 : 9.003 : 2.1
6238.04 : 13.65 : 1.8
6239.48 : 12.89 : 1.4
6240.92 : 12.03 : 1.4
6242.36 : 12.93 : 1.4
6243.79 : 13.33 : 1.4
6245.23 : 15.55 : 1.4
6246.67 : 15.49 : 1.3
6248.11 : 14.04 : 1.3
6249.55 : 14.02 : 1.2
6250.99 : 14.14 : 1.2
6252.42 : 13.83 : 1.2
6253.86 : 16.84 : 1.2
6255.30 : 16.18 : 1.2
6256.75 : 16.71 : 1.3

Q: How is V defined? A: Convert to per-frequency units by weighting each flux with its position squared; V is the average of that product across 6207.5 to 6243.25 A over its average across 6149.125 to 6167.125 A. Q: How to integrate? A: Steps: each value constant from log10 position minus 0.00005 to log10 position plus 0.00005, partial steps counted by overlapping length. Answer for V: 0.7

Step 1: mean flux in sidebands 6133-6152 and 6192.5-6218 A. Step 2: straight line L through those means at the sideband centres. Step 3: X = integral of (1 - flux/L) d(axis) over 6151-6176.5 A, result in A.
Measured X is 6.0 A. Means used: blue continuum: 26.5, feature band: 17.5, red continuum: 15.5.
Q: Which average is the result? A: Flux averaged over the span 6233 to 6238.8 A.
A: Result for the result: 12.6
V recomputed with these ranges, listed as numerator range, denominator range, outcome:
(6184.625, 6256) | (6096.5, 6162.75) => 0.60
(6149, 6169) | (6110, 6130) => 0.74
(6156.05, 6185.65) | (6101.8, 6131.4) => 0.68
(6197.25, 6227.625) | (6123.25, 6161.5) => 0.61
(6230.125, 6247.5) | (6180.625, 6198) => 0.84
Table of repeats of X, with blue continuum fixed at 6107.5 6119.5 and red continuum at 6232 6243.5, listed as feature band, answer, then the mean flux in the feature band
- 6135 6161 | -2.5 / 24.5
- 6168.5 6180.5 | 1.4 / 17.1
